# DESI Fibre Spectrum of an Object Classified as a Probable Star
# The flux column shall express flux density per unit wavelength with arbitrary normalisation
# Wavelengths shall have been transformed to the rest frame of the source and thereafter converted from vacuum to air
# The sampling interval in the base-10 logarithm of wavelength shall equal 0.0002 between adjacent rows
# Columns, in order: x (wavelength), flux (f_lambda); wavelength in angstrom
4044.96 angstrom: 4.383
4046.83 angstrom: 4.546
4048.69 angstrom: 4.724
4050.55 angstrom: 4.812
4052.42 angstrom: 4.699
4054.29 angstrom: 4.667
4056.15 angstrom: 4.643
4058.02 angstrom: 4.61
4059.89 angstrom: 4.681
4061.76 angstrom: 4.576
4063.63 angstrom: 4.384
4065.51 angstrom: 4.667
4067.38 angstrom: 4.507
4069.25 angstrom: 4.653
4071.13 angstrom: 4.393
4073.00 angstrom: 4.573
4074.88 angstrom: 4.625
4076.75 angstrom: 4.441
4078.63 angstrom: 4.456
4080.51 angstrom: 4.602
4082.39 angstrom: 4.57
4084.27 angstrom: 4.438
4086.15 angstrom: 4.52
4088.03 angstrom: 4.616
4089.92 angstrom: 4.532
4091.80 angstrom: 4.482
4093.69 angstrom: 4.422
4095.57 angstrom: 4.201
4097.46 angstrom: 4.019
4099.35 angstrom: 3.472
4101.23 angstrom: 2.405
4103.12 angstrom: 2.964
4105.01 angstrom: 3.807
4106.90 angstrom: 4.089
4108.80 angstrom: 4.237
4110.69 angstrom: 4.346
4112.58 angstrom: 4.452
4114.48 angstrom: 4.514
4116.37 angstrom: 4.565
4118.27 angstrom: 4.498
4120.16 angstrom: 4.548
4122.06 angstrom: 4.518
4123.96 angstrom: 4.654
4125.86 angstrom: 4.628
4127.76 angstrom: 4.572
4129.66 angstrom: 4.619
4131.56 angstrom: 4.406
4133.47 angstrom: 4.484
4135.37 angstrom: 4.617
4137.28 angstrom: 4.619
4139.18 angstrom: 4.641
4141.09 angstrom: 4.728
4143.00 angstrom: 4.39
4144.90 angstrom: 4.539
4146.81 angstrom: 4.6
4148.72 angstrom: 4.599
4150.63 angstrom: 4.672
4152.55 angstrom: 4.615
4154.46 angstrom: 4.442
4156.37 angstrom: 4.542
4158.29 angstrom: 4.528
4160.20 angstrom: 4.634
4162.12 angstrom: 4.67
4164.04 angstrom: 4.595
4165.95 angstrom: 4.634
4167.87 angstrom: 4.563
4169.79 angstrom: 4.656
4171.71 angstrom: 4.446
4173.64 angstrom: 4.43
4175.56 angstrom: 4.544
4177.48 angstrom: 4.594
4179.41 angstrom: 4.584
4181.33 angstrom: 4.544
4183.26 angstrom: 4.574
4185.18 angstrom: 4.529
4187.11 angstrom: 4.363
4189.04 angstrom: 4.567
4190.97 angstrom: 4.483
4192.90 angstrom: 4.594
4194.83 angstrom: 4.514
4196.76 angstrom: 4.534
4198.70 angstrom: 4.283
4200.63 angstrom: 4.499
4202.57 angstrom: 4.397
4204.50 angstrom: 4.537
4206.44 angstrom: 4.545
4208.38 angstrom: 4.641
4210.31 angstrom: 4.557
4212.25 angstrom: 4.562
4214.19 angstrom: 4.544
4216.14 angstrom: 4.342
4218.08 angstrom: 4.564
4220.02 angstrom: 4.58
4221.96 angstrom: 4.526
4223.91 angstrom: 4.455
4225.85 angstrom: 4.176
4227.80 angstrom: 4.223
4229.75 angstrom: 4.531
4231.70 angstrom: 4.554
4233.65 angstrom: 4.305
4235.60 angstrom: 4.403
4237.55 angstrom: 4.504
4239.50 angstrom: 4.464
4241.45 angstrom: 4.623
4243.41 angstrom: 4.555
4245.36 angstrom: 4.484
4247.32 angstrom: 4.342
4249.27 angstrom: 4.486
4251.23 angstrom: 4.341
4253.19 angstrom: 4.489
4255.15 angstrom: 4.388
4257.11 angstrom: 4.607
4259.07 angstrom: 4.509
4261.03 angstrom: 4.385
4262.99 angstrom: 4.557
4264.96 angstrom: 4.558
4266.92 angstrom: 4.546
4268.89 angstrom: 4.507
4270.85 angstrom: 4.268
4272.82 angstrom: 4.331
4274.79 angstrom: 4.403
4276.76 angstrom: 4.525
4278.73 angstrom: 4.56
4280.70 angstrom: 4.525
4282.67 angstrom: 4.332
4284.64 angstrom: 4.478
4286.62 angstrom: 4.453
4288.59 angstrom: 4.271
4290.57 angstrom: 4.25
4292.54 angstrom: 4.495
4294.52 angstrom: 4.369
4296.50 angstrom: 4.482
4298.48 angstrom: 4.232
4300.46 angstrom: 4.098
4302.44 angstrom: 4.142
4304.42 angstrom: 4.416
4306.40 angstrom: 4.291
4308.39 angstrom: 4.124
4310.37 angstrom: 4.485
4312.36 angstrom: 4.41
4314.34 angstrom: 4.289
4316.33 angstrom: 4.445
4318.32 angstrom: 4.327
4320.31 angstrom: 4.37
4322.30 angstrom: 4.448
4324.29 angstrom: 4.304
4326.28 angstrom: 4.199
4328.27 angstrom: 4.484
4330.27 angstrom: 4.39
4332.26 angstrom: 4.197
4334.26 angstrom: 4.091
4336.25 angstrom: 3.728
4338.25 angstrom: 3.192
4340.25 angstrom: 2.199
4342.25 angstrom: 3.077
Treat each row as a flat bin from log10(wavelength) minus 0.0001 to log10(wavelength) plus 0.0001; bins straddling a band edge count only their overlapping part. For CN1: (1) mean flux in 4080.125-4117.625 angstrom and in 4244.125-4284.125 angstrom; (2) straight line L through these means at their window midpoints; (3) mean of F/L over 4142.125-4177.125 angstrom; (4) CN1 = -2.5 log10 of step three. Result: -0.07 mag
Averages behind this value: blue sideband 4.16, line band 4.56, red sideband 4.46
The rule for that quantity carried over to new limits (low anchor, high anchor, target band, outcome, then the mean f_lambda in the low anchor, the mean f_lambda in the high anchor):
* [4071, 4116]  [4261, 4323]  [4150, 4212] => -0.061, 4.22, 4.39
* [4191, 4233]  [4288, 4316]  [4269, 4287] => -0.018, 4.48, 4.31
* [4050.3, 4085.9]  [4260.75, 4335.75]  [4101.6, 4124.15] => 0.081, 4.57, 4.36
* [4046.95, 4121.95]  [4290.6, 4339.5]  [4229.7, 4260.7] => -0.047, 4.37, 4.24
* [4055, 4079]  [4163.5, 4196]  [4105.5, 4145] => 0.012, 4.56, 4.54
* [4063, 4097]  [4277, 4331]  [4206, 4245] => -0.018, 4.5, 4.36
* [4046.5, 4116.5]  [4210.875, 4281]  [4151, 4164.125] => -0.040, 4.36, 4.46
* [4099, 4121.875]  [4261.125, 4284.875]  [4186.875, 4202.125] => -0.057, 4.02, 4.46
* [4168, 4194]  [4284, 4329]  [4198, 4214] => -0.004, 4.53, 4.34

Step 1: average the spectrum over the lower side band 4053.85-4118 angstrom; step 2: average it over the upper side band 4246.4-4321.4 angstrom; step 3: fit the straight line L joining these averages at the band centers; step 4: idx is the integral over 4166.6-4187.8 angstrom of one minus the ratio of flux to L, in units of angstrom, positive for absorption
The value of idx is -0.85 angstrom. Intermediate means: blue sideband 4.33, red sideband 4.4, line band 4.53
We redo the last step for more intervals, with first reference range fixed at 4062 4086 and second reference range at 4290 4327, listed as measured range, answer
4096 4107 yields 2.58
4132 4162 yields -0.75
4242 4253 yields -0.18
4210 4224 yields -0.36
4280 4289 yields -0.14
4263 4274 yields -0.23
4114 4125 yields -0.16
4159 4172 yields -0.46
